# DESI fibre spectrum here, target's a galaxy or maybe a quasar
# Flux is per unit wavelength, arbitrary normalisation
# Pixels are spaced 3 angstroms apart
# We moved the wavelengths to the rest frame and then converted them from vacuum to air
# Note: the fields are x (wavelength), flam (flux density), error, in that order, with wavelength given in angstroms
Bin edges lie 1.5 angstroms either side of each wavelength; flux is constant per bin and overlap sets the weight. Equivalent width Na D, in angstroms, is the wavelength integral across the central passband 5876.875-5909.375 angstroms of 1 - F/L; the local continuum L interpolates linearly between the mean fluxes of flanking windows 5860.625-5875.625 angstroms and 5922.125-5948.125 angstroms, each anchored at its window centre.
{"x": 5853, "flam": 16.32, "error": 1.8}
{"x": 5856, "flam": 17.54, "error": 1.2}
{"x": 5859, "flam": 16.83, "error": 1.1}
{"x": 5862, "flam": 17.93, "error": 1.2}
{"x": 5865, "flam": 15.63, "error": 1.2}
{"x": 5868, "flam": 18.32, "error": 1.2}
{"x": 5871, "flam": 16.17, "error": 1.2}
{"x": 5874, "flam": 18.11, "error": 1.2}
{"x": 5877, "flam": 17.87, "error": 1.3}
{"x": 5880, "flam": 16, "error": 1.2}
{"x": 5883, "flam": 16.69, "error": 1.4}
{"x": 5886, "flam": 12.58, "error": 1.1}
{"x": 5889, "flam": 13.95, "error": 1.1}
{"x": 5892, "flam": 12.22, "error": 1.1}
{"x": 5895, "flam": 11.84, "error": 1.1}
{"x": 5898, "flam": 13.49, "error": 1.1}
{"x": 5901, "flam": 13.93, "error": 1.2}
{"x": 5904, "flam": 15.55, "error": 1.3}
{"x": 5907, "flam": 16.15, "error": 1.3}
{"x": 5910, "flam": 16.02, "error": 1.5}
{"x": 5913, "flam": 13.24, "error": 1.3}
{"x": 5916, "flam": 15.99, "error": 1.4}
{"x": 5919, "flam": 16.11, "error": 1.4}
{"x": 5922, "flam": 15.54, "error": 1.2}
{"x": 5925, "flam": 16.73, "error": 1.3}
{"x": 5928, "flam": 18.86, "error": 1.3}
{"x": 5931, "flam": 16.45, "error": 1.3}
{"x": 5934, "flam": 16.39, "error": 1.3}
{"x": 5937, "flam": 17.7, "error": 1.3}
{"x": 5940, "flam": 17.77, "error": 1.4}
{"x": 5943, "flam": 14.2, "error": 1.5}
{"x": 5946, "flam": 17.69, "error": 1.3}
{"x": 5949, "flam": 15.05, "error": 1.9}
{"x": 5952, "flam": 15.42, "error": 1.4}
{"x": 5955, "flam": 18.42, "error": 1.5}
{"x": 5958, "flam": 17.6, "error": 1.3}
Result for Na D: 4.98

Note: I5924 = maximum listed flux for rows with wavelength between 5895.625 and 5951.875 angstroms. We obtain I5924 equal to 18.86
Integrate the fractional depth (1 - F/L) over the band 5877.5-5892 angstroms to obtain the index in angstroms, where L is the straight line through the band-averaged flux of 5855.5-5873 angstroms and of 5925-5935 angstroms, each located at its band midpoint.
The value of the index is 2.00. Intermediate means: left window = 17.1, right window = 17.2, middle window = 14.7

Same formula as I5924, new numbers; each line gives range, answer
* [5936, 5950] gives 17.77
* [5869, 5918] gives 18.11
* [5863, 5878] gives 18.32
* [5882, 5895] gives 16.69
